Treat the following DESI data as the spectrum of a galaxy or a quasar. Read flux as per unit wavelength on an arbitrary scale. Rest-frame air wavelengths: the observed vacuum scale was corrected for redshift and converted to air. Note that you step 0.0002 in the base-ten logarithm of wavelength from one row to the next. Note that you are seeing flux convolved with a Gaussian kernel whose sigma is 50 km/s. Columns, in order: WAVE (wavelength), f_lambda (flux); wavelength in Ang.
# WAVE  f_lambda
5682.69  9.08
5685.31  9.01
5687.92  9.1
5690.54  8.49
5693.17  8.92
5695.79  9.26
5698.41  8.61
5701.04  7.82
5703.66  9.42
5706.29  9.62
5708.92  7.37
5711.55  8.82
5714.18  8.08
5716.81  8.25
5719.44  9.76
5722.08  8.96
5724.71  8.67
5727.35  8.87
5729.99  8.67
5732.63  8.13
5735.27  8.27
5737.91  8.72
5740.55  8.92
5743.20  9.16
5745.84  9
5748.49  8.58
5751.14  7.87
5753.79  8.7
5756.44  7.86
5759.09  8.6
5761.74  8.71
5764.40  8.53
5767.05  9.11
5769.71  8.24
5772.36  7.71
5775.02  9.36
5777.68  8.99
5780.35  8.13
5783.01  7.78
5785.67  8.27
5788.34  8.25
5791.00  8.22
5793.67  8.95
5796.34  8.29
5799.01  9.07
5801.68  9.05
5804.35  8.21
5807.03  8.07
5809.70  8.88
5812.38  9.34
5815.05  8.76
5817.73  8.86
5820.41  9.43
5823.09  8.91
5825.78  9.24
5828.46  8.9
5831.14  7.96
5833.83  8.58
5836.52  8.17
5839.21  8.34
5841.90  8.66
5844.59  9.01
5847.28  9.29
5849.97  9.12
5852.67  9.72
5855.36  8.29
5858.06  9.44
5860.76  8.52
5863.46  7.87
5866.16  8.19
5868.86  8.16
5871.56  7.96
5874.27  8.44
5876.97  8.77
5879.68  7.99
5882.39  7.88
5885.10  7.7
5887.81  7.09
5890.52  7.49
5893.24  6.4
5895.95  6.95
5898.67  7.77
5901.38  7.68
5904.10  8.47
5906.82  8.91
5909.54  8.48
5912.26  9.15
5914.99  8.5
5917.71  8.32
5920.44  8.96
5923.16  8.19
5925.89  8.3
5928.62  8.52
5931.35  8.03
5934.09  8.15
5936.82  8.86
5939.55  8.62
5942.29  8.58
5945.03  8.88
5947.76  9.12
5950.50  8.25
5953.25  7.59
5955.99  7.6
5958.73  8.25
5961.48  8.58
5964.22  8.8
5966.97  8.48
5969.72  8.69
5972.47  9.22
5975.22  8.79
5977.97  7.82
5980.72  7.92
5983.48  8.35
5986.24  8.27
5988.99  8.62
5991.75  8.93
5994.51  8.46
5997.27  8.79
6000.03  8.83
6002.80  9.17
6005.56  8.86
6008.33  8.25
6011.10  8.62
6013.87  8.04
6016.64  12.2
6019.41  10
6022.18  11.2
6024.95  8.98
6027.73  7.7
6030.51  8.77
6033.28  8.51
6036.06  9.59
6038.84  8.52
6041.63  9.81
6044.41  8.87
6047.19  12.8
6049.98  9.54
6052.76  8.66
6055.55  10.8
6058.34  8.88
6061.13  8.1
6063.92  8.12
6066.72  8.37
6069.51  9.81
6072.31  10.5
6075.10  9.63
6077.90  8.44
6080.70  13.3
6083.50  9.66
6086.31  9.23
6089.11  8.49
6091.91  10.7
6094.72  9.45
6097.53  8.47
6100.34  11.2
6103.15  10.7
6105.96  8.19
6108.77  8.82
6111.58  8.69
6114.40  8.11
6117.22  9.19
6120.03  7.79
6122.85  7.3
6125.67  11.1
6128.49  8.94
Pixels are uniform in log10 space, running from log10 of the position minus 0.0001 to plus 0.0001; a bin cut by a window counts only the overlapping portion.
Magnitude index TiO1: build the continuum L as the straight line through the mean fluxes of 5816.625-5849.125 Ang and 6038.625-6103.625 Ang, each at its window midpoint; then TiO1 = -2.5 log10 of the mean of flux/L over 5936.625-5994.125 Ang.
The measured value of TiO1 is 0.098 mag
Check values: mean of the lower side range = 8.78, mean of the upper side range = 9.67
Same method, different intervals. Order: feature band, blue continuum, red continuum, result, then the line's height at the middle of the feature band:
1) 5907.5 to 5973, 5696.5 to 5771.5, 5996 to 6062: 0.075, 9.11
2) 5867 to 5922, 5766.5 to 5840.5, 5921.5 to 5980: 0.059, 8.5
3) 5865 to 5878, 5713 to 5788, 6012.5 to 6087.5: 0.084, 8.97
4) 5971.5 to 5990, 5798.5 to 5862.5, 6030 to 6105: 0.110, 9.31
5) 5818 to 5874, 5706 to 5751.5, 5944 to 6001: -0.015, 8.57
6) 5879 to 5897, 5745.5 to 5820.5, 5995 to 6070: 0.202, 8.84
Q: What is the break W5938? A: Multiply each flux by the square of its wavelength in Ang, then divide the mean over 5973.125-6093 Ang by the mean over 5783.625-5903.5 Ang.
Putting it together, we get 1.2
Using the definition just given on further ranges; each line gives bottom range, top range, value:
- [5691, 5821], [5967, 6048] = 1.14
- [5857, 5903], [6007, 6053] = 1.26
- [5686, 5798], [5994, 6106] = 1.22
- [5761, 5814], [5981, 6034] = 1.13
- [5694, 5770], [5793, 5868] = 1.05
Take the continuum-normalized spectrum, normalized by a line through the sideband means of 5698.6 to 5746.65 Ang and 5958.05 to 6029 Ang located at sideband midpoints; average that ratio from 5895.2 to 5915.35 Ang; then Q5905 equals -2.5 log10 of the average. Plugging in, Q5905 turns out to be 0.07 mag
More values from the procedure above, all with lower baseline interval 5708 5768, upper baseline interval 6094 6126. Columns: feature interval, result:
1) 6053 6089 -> -0.063 mag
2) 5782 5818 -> 0.012 mag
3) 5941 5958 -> 0.063 mag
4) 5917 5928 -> 0.043 mag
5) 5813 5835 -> -0.020 mag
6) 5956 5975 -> 0.031 mag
